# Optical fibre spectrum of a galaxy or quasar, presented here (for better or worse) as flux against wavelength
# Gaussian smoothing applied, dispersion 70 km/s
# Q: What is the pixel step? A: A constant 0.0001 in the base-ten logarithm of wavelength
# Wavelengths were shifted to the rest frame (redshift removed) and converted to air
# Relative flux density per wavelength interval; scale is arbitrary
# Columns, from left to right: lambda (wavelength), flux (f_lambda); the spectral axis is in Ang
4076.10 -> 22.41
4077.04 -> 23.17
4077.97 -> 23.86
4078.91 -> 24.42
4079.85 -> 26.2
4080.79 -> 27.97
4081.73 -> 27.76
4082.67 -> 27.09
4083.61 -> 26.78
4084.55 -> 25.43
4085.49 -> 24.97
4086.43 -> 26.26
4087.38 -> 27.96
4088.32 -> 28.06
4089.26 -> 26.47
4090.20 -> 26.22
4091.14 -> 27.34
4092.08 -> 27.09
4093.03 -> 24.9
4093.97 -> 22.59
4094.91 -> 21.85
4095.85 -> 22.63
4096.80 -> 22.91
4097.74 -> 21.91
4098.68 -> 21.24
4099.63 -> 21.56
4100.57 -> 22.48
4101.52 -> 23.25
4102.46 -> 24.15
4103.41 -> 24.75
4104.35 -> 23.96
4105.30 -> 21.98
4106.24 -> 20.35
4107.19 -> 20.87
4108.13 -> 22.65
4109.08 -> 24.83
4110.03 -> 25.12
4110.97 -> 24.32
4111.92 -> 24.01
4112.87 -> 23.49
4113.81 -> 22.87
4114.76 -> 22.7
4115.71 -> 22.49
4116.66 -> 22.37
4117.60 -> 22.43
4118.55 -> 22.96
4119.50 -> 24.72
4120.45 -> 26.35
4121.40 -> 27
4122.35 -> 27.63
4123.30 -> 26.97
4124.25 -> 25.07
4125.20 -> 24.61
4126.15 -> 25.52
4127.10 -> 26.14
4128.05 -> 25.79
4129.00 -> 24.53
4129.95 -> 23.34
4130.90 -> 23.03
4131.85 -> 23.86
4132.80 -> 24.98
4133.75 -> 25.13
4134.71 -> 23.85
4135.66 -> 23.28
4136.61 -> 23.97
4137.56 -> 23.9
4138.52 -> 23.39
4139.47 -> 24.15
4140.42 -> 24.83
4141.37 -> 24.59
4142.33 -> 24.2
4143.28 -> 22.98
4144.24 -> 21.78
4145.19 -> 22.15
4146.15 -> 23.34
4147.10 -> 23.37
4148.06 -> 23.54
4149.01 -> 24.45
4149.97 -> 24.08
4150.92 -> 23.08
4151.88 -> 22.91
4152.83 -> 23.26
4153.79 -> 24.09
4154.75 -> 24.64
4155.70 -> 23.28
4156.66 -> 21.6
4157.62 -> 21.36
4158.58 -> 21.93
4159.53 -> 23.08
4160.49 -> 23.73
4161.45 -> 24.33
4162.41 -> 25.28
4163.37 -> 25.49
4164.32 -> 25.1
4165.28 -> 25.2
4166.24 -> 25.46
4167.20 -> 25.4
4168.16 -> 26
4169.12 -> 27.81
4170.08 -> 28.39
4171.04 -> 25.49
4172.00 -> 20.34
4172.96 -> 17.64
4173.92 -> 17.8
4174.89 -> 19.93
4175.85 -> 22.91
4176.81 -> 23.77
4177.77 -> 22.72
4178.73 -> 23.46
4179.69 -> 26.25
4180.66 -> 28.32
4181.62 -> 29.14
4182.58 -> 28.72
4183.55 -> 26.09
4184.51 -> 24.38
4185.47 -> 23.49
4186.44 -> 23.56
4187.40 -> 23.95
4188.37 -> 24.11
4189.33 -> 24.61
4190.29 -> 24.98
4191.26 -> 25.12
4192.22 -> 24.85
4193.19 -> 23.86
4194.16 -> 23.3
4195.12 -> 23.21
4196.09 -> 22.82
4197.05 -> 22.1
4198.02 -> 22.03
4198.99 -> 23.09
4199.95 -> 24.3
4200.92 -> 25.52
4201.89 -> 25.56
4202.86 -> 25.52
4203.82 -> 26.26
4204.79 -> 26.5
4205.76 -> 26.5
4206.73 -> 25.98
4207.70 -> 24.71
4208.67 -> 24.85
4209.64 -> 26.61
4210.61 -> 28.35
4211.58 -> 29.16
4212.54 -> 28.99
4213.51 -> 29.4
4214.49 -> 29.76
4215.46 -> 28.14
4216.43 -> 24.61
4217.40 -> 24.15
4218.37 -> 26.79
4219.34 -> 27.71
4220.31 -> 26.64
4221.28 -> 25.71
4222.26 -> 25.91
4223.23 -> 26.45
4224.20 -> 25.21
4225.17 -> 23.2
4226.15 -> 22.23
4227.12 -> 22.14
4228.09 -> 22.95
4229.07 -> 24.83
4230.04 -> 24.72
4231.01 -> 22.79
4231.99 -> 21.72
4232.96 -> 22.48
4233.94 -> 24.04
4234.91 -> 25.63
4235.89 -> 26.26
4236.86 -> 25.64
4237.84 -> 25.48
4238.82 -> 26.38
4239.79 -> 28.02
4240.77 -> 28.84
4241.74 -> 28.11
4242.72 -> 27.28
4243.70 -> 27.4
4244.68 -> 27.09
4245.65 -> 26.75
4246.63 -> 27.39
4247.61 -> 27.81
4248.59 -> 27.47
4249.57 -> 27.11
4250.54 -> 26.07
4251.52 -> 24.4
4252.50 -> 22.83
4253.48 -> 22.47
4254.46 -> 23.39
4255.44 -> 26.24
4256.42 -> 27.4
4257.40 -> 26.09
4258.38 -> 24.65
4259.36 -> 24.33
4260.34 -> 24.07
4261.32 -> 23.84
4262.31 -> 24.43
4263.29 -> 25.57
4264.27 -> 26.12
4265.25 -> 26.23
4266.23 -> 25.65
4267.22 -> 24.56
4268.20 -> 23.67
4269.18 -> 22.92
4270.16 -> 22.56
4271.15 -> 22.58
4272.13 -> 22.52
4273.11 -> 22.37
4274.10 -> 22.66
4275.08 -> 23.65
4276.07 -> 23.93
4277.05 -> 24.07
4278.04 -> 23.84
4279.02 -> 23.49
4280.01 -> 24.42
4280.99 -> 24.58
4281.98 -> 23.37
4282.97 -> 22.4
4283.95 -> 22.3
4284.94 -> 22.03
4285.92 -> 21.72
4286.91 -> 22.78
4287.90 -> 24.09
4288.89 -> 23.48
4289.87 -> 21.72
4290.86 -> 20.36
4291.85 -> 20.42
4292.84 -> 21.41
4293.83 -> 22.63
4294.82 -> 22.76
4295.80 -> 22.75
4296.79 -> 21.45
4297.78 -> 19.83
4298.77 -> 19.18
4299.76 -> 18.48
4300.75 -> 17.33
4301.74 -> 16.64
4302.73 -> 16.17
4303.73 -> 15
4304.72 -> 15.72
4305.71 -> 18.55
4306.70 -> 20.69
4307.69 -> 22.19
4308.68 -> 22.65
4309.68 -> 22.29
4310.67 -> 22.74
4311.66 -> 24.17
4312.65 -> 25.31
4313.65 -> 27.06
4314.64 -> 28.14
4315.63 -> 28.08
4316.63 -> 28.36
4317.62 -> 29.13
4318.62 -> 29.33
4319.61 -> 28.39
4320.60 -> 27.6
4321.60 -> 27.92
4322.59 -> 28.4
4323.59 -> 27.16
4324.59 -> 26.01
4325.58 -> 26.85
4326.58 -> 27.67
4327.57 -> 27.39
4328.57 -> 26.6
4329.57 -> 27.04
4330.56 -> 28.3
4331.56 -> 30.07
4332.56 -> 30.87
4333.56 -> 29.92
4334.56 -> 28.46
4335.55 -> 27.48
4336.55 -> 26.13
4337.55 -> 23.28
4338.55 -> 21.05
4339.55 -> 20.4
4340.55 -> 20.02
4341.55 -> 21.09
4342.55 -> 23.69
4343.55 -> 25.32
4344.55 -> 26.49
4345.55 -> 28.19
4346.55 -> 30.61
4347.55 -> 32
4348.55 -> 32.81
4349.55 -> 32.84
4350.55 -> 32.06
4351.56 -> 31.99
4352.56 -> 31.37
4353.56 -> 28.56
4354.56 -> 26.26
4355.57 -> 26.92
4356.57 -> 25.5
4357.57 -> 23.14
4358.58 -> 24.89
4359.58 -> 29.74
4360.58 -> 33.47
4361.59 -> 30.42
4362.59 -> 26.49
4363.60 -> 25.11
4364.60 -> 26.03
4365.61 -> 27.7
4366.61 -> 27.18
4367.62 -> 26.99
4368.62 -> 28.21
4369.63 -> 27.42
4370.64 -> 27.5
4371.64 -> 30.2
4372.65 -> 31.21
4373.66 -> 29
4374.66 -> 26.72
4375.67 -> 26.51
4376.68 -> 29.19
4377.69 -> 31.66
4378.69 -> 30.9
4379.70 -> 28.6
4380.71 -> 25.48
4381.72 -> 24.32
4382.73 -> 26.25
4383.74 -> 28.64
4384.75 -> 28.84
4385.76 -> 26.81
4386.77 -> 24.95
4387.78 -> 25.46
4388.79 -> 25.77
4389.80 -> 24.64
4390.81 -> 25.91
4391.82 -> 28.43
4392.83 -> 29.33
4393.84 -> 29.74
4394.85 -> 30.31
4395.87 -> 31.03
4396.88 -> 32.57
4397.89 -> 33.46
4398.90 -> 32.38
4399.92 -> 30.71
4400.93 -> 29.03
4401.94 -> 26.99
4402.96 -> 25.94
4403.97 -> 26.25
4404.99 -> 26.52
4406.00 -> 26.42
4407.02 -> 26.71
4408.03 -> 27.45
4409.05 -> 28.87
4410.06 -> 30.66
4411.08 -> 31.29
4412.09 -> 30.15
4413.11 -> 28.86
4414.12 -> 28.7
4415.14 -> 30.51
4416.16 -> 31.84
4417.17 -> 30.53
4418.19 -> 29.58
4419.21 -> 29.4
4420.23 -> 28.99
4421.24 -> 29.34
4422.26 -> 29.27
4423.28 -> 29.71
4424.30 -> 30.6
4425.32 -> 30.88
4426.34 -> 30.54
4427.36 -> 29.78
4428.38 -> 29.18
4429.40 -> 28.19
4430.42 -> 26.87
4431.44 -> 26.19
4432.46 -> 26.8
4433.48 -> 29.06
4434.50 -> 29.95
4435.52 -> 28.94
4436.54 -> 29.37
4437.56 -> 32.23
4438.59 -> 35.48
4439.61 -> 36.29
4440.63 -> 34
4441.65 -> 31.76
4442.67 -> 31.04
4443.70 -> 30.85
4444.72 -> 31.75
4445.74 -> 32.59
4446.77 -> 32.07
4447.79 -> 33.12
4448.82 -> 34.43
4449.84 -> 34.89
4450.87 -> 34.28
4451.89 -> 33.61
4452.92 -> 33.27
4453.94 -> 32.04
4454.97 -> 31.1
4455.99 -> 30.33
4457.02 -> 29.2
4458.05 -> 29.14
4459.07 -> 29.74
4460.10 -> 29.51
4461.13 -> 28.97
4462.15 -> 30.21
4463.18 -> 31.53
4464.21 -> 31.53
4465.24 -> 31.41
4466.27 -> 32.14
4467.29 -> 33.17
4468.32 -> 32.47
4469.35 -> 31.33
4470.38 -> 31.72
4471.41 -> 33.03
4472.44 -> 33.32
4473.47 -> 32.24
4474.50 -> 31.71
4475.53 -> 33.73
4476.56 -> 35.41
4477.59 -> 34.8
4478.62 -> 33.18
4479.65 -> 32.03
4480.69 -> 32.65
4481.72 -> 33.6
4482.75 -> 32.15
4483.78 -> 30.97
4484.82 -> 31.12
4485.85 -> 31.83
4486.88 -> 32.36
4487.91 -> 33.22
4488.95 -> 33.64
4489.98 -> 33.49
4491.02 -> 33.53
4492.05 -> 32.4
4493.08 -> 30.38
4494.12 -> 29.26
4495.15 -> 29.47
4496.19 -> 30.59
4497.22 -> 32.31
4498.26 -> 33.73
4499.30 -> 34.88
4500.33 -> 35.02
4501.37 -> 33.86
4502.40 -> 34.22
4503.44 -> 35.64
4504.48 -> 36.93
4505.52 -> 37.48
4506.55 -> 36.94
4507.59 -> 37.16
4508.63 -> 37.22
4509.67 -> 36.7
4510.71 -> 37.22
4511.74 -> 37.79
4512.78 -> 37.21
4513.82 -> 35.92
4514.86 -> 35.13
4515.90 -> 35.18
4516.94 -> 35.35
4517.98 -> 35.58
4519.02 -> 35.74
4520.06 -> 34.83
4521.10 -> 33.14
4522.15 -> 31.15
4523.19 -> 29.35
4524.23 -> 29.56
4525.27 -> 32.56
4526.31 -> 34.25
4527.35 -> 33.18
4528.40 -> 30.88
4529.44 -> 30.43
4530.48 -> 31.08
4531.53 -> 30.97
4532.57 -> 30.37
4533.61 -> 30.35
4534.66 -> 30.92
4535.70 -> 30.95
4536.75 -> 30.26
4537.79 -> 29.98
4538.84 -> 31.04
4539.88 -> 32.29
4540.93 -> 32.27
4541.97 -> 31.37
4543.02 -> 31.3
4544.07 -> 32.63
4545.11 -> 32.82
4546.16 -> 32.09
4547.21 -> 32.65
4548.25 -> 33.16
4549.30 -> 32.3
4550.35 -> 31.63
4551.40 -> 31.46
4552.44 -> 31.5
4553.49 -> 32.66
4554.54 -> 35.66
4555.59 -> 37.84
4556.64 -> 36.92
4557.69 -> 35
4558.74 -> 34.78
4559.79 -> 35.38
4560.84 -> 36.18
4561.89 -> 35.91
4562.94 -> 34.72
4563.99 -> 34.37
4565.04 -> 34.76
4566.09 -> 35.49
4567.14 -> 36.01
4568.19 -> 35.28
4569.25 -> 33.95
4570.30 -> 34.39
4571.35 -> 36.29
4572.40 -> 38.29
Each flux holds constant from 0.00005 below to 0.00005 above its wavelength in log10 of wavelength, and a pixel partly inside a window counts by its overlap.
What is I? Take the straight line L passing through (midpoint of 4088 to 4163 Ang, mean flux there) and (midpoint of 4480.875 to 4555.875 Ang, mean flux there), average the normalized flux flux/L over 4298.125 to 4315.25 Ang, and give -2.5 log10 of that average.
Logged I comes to 0.33 mag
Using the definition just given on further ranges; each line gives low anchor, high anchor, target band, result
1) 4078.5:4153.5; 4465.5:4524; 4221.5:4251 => 0.069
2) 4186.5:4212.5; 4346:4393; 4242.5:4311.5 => 0.145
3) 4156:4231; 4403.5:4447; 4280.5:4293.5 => 0.199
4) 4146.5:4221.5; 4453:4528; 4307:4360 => 0.073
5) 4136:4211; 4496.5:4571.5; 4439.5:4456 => -0.043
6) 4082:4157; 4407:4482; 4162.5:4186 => 0.032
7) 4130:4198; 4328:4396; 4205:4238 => -0.025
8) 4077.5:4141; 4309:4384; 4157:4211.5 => 0.038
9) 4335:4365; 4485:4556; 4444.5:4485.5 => -0.032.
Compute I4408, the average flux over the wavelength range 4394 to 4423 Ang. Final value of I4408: 29.4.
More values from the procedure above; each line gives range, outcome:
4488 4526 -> 34.2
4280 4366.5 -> 25.1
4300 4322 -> 23.3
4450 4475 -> 31.6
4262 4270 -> 24.8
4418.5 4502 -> 31.6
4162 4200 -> 24.3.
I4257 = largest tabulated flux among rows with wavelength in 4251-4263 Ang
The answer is 27.4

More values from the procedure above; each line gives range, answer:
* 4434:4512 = 37.79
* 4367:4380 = 31.66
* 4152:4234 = 29.76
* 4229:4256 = 28.84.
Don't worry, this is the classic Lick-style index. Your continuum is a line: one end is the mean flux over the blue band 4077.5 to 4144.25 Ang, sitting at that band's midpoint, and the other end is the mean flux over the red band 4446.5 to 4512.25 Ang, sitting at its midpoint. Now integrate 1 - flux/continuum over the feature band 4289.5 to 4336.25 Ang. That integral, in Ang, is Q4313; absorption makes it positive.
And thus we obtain 7.90 Ang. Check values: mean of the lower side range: 24.4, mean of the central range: 24.2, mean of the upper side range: 33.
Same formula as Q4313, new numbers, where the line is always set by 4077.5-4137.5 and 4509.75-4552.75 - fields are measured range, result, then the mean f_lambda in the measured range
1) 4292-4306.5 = 4.6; 19.2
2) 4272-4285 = 2.1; 23.3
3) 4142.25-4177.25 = 2.7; 23.5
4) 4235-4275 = 2.9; 25.3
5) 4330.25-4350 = 1.4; 26.9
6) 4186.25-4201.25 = 1.3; 23.8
